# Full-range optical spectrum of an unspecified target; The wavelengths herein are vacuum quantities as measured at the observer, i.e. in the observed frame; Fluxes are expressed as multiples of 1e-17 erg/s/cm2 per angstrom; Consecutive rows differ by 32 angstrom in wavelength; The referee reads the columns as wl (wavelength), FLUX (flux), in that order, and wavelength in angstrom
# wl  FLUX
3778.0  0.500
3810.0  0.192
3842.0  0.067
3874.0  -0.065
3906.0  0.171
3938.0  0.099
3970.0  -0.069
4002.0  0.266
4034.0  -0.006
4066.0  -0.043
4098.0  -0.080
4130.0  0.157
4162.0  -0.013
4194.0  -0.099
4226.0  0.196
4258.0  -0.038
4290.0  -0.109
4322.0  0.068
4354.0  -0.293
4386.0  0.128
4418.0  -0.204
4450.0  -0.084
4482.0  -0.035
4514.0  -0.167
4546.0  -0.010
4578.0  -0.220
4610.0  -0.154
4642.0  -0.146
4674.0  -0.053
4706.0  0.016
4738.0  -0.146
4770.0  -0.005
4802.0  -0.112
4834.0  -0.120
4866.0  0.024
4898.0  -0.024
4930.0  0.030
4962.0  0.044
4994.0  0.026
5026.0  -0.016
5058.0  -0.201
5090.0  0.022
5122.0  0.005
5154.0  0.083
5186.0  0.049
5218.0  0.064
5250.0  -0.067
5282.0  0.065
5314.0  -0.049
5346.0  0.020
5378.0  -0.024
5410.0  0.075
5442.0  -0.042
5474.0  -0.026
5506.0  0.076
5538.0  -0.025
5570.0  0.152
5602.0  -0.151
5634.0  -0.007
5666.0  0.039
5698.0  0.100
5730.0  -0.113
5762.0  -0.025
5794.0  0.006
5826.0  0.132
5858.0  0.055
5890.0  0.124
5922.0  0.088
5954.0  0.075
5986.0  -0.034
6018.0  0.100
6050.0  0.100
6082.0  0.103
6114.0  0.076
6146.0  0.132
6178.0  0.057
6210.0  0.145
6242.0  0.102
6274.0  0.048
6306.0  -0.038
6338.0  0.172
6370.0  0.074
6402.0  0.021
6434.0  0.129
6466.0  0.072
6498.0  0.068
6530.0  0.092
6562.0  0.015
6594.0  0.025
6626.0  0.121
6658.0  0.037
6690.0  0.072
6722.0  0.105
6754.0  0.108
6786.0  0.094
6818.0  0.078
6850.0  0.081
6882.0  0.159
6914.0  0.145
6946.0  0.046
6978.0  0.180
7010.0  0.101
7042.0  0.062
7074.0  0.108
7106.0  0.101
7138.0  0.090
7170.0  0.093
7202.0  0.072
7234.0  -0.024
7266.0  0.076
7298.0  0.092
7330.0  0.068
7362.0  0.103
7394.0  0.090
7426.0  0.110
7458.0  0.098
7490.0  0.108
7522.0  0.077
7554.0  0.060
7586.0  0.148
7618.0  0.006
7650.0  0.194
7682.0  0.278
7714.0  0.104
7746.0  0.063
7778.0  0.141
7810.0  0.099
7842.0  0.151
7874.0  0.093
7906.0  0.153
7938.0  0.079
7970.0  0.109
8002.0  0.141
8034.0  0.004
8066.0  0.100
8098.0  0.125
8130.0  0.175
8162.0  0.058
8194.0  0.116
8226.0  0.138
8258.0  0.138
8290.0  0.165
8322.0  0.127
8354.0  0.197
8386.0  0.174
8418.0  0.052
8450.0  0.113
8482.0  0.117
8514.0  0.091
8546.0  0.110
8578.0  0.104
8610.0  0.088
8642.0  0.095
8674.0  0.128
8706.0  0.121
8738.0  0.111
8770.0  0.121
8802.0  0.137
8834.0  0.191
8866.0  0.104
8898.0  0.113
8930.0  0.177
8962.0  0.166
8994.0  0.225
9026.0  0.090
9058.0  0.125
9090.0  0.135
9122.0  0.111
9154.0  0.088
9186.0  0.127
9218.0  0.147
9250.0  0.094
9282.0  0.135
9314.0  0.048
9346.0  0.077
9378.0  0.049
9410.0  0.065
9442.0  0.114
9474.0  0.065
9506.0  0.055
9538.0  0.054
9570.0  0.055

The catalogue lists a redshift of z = 1.056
